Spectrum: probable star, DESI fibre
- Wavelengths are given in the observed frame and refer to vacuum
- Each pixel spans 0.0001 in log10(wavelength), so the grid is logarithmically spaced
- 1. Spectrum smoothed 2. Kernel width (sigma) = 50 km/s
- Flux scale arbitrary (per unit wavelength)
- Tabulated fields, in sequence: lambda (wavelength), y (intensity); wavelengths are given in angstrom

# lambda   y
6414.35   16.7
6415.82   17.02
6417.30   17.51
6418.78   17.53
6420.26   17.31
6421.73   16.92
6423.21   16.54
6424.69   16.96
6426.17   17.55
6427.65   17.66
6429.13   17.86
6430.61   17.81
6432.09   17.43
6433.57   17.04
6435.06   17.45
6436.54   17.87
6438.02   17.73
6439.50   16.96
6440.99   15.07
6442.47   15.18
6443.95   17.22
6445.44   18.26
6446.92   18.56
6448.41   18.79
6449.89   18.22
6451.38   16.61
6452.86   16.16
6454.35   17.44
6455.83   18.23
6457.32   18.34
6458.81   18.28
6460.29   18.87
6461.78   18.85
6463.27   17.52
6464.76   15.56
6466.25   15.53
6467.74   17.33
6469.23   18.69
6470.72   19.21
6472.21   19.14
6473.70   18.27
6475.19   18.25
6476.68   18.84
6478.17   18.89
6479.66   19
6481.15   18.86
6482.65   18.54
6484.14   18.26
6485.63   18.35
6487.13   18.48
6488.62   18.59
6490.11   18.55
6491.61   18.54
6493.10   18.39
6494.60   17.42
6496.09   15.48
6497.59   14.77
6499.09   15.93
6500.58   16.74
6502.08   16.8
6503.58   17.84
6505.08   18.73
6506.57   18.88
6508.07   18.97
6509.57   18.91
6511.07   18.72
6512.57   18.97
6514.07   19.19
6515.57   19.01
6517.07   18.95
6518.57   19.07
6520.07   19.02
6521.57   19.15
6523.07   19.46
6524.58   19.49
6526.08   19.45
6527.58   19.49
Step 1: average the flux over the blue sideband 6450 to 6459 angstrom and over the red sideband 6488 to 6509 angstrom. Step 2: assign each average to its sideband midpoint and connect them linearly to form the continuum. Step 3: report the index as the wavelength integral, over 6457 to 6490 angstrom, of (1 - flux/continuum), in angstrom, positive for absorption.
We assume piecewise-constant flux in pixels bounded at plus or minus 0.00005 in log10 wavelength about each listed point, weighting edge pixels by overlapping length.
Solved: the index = -1.4 angstrom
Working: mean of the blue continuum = 17.5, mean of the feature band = 18.3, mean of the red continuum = 17.6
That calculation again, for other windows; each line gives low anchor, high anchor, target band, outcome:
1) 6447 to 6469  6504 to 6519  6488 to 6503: 1.1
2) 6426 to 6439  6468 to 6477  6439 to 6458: 0.7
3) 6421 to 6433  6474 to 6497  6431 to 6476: 0.4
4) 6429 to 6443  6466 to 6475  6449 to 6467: 0.3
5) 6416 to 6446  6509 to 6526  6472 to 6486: -0.3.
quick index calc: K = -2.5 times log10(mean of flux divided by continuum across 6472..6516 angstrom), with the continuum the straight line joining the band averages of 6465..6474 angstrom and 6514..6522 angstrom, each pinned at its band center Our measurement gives 0.02 mag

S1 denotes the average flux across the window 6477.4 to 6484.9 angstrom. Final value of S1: 18.7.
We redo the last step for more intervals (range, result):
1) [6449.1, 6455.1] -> 17.1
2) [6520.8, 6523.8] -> 19.3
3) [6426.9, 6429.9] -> 17.8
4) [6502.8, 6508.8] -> 18.6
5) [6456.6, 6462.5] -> 18.6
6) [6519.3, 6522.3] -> 19.1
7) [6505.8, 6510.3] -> 18.9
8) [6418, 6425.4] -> 17.1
